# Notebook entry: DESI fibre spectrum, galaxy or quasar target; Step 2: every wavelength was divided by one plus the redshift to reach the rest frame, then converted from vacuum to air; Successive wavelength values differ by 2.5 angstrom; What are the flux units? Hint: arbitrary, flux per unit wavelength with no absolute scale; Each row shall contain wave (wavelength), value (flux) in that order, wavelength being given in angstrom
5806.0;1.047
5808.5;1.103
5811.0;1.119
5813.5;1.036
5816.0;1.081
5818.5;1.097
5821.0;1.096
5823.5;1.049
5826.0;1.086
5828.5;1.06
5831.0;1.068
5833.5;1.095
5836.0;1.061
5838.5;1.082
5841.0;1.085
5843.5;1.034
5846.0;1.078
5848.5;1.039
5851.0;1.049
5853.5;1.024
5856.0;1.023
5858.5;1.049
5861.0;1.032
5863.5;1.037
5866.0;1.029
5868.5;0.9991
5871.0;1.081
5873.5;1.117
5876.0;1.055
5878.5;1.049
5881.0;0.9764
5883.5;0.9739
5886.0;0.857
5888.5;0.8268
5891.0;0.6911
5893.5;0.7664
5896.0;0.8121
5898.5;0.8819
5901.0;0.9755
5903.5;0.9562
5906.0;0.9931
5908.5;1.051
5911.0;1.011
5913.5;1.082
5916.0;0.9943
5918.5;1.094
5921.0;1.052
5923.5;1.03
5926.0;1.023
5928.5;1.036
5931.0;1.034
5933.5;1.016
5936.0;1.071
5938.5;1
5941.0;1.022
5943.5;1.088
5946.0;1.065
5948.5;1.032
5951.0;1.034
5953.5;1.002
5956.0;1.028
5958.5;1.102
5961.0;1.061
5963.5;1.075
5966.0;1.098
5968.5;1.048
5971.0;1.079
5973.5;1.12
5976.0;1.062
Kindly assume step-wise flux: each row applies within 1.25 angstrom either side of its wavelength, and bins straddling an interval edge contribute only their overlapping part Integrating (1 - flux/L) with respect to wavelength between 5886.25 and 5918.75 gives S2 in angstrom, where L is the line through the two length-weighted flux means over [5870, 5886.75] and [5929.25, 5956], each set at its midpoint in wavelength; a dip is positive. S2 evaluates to 3.16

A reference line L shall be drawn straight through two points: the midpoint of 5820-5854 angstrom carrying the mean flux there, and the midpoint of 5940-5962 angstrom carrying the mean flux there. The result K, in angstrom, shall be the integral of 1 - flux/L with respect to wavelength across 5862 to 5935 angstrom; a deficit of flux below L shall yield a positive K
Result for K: 5.0 angstrom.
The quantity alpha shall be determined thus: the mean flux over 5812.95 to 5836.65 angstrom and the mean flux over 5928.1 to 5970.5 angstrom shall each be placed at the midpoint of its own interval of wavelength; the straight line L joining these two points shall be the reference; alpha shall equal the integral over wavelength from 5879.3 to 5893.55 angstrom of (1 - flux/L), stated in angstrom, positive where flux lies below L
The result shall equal 2.7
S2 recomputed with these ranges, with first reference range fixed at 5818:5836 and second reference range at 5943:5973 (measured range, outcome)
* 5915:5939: 0.62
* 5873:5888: 1.12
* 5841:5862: 0.58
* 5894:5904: 1.64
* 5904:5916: 0.46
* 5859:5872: 0.44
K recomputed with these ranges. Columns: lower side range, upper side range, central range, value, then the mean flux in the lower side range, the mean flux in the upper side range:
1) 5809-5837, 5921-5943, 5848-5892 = 2.61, 1.08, 1.03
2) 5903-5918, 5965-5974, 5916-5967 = 0.35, 1.02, 1.08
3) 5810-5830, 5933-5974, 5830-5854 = 0.25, 1.08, 1.05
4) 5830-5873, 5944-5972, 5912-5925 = 0.08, 1.05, 1.06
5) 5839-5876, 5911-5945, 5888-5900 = 2.84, 1.05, 1.04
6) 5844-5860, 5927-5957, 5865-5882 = -0.06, 1.04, 1.04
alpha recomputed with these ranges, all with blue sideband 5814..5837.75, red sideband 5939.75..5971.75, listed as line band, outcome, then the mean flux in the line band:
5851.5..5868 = 0.6 angstrom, 1.03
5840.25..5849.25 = 0.1 angstrom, 1.06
